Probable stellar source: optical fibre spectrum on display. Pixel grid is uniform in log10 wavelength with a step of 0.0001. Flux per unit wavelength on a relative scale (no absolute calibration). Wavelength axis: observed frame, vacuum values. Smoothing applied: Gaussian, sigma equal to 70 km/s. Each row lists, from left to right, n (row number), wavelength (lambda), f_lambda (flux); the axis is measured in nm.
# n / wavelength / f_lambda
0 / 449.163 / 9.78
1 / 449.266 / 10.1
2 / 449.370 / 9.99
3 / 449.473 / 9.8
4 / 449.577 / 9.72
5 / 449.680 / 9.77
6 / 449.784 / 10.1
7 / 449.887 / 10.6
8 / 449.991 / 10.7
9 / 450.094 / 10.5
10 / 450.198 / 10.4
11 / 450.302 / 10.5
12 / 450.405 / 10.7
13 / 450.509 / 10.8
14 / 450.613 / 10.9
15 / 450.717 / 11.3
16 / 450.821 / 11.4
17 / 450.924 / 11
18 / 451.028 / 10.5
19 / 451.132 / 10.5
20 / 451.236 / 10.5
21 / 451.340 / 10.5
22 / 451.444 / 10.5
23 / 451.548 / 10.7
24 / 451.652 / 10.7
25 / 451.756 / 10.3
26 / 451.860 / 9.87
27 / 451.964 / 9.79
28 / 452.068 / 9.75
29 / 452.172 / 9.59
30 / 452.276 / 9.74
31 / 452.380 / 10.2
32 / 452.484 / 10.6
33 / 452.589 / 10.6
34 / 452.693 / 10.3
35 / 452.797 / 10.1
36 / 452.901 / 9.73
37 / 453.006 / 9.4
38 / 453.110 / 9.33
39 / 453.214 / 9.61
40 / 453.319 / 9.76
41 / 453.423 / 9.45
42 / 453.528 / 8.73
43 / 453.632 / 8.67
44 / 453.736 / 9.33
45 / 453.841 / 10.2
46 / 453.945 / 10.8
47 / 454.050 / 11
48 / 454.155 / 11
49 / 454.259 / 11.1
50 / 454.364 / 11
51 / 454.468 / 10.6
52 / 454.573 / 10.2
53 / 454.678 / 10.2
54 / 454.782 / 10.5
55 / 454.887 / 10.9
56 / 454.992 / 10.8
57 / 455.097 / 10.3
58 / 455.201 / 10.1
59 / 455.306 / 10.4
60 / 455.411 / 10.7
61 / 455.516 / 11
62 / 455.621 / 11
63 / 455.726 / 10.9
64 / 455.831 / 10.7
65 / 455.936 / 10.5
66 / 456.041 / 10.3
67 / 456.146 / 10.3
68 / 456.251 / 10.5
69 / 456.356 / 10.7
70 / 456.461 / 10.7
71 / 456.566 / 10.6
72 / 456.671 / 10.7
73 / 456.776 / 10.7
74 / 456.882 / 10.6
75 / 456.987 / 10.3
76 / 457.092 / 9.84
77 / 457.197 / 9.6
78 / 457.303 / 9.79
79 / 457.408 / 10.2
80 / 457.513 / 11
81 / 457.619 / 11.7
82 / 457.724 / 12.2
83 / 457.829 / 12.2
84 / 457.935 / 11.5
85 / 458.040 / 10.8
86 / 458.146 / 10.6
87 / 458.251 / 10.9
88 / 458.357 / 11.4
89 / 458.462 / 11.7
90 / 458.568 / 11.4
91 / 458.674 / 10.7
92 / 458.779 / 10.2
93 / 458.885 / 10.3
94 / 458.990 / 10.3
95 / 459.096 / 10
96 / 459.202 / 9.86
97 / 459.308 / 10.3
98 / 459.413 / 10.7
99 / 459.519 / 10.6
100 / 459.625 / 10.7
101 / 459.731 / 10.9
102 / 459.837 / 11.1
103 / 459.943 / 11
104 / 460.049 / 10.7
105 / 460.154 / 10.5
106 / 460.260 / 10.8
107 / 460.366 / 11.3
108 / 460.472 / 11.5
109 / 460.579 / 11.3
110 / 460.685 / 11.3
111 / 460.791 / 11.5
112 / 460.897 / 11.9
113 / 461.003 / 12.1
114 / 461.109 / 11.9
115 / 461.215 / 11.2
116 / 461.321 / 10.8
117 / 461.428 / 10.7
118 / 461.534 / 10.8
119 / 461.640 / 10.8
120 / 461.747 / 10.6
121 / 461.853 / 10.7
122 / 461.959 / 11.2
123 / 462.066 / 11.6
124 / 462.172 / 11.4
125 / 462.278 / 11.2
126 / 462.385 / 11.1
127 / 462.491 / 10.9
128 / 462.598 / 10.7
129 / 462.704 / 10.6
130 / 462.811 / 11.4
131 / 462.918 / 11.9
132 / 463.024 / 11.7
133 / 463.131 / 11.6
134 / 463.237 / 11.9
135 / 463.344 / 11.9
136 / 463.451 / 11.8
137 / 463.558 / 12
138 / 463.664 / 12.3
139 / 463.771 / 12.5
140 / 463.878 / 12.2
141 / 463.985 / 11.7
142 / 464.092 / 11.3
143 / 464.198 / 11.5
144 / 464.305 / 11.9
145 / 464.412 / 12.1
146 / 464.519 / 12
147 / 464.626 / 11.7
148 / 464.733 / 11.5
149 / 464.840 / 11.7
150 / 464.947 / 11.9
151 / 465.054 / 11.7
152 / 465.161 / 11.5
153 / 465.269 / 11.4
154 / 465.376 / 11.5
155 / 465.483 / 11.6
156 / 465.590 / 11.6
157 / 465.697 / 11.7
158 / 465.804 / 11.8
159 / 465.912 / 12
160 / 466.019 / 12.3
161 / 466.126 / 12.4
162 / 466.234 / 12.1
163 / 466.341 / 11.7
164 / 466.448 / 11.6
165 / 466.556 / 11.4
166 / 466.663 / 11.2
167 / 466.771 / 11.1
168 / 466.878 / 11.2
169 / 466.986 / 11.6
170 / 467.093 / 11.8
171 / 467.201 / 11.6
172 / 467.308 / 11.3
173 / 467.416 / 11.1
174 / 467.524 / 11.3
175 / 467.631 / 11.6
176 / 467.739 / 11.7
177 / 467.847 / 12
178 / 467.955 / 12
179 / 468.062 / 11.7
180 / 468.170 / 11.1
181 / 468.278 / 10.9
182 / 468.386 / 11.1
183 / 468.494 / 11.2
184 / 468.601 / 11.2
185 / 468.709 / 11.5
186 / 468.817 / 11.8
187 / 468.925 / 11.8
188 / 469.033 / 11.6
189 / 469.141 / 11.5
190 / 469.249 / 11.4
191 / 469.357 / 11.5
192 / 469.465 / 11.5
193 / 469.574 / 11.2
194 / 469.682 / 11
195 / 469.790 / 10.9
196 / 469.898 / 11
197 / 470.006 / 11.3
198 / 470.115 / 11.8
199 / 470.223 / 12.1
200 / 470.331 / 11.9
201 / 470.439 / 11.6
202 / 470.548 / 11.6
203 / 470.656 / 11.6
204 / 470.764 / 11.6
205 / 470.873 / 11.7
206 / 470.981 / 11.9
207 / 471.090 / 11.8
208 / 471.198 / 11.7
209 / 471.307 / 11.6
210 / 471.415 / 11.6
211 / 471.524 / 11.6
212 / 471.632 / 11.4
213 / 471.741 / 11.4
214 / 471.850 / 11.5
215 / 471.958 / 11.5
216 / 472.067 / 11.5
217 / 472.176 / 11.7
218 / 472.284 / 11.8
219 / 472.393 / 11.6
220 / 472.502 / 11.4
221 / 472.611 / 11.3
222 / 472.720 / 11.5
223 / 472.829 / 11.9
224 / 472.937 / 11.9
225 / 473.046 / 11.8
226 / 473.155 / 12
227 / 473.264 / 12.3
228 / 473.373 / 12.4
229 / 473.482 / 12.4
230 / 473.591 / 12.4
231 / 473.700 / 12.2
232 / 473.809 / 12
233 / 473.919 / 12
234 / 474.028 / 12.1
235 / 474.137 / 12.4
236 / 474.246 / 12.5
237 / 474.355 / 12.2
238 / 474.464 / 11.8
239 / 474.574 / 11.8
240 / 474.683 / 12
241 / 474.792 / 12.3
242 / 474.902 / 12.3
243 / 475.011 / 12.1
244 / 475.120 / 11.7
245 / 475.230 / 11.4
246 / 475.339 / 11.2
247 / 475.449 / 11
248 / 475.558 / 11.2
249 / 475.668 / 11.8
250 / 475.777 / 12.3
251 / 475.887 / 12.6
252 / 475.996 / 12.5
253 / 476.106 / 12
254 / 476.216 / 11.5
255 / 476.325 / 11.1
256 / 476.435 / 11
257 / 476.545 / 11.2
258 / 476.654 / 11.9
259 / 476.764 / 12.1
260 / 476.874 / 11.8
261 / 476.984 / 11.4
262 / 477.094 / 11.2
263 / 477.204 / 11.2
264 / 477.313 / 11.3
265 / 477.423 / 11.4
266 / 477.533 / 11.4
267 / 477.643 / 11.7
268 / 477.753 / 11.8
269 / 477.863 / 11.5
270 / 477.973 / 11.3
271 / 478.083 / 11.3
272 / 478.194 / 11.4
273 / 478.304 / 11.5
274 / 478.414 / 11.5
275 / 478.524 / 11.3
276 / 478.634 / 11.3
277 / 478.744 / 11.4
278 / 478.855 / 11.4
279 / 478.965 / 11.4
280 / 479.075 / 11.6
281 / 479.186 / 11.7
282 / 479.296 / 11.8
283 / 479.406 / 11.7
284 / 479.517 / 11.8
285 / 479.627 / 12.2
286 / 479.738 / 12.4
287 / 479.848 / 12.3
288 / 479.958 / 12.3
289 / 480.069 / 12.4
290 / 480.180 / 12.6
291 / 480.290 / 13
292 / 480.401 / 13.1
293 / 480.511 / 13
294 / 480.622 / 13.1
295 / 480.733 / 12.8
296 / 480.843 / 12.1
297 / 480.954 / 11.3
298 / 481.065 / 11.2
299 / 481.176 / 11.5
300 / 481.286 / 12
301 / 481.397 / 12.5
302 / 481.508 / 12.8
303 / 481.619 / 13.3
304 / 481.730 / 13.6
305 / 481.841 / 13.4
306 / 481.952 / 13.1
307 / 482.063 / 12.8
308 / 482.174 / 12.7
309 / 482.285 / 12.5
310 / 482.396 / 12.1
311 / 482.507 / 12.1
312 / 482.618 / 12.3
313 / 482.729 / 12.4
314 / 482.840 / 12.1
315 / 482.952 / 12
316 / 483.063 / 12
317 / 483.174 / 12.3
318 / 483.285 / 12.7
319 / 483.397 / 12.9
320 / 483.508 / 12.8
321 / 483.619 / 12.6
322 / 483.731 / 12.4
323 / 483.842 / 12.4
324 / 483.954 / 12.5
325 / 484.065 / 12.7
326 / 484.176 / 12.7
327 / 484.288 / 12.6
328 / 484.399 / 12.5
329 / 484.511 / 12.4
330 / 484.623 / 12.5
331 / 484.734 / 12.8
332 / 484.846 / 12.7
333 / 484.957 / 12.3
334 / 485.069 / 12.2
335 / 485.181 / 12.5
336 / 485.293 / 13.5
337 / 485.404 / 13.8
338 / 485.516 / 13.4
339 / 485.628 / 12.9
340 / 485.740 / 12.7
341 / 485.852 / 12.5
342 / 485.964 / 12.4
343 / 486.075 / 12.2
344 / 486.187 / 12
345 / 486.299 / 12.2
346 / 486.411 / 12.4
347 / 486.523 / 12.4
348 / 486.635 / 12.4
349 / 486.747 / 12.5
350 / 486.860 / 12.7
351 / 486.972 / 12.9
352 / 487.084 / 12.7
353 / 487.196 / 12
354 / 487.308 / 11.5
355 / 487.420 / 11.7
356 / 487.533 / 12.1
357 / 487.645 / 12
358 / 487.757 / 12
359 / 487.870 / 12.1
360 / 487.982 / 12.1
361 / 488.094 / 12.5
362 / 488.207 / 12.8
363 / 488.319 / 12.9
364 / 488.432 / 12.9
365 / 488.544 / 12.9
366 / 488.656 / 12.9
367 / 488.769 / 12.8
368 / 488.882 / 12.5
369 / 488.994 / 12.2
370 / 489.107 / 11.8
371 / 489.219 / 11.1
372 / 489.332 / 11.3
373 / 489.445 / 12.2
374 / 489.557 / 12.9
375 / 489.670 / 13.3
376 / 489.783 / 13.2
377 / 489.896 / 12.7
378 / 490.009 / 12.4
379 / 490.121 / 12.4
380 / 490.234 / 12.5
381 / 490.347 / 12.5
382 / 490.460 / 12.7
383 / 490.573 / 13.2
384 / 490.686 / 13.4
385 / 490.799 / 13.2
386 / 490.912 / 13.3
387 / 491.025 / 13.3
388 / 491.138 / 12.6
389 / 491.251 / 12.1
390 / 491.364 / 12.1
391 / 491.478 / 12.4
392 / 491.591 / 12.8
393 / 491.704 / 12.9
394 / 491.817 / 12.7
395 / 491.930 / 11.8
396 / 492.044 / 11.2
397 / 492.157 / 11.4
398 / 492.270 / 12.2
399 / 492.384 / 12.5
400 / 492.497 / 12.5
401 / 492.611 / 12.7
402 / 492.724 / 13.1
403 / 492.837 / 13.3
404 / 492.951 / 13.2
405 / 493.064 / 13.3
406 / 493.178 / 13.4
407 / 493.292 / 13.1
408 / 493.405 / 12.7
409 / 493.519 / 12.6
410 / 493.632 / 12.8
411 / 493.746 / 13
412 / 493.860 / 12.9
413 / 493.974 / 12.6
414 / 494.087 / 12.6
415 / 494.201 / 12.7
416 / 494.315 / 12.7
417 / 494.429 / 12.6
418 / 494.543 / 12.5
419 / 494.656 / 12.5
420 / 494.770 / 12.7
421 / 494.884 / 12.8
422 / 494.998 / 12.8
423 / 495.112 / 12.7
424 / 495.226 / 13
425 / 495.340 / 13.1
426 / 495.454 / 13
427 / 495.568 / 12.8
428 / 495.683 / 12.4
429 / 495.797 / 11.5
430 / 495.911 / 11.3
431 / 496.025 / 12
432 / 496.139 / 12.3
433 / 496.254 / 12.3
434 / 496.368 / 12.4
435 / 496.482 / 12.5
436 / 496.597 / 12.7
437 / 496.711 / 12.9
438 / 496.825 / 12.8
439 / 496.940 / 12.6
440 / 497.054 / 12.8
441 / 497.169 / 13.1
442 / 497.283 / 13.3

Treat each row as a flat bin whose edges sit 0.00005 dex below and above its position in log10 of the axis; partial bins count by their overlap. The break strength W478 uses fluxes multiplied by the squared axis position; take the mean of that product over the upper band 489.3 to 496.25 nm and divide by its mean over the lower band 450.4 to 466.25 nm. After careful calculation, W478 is 1.34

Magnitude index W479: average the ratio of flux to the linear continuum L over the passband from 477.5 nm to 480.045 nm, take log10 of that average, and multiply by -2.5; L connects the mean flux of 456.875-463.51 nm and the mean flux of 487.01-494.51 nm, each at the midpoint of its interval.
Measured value 0.03 mag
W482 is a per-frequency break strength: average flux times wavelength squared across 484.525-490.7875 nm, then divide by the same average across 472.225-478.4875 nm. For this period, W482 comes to 1.1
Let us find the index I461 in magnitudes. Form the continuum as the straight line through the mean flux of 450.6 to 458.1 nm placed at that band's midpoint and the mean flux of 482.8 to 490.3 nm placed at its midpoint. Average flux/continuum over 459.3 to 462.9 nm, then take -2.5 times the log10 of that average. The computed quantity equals -0.021 mag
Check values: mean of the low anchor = 10.4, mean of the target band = 11.1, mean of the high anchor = 12.5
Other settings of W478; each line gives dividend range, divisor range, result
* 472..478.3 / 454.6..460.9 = 1.18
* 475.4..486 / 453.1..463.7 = 1.24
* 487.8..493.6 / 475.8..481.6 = 1.12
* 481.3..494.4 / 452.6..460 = 1.37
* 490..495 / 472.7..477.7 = 1.15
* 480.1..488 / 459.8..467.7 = 1.18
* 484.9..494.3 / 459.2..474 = 1.20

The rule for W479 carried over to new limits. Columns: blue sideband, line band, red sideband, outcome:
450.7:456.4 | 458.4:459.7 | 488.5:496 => 0.007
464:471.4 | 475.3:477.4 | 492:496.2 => 0.030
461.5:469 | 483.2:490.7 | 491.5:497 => -0.016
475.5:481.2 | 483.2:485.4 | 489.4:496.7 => -0.044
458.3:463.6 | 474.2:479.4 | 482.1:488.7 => 0.032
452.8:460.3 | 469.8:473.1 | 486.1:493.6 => -0.019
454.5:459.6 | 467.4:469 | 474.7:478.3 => -0.026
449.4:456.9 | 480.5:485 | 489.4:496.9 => -0.039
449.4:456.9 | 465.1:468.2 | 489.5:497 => -0.047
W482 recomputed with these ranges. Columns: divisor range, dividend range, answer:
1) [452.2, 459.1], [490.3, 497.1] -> 1.42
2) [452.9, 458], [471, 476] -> 1.23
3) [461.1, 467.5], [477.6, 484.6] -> 1.14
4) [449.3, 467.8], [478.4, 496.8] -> 1.29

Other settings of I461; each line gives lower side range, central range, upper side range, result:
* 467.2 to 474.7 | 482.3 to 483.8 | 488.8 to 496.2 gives -0.02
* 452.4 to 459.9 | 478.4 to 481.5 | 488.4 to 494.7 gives -0.01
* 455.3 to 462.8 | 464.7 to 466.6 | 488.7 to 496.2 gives -0.05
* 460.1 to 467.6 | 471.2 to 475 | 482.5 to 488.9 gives 0.00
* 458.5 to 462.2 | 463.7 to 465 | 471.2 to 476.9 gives -0.06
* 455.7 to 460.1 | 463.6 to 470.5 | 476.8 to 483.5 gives -0.03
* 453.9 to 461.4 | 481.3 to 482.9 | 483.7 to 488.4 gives -0.04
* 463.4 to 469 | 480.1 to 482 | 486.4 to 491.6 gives -0.04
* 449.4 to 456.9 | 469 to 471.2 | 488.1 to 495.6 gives -0.02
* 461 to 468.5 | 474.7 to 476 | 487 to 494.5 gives 0.01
